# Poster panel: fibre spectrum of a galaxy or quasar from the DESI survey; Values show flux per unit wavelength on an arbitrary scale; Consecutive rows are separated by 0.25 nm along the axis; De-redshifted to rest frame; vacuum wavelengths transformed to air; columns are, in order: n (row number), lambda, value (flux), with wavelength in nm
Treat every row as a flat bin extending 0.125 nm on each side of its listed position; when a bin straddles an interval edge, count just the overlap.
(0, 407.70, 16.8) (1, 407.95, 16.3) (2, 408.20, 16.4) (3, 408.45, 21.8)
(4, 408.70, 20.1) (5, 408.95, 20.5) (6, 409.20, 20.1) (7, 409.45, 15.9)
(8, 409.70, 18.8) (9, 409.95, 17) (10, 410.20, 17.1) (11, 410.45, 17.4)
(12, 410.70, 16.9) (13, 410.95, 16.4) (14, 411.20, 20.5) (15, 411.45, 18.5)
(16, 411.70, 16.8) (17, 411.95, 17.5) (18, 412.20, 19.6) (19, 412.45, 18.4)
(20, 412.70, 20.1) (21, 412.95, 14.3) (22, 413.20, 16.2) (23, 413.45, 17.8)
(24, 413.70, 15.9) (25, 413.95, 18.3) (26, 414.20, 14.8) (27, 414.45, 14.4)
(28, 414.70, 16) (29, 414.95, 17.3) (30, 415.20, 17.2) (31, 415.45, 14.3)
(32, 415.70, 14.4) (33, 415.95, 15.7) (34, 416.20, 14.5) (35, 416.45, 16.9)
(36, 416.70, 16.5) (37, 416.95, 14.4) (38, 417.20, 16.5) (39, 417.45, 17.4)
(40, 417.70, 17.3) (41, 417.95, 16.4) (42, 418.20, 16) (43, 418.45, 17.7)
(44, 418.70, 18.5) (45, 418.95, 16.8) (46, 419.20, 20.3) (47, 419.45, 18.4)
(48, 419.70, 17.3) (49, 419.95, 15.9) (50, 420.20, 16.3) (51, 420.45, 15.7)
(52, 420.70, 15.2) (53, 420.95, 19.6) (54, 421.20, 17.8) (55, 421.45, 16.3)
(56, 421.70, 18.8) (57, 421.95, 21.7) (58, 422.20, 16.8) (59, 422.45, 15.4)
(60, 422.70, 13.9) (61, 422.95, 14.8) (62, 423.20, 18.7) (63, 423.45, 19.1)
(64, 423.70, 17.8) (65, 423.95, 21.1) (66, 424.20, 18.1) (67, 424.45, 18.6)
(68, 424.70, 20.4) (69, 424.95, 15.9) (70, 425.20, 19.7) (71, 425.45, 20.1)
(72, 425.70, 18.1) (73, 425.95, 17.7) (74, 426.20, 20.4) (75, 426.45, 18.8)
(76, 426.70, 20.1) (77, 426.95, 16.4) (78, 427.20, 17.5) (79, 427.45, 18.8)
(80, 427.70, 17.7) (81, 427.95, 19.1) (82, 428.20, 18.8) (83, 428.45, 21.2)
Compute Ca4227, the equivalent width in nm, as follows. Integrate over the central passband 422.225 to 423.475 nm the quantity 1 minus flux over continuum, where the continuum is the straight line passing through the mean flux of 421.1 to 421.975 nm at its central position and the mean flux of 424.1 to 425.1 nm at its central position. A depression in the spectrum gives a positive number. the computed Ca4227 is 0.14 nm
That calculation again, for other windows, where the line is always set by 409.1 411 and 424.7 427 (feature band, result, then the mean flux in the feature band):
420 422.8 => 0.204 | 17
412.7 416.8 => 0.415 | 16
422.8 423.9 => 0.047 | 17.8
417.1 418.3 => 0.089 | 16.7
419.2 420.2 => 0.042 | 17.5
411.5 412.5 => -0.026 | 18.1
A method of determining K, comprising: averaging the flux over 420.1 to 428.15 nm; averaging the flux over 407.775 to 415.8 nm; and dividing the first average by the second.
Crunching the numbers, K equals 1.0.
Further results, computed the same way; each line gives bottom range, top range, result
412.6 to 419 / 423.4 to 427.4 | 1.15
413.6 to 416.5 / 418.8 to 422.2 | 1.12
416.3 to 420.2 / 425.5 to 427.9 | 1.08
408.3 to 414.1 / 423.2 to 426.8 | 1.05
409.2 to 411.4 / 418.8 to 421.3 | 0.98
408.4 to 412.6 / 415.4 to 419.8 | 0.91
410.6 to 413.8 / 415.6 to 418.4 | 0.91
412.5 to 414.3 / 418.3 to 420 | 1.06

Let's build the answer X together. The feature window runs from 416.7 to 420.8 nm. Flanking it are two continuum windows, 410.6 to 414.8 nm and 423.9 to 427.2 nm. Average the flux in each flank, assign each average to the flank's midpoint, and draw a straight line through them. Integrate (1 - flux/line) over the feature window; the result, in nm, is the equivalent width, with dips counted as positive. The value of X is 0.24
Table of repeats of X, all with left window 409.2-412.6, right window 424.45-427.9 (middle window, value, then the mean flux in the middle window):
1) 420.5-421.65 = 0.070 nm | 17.2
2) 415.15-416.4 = 0.200 nm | 15.2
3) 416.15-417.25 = 0.142 nm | 15.8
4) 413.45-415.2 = 0.166 nm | 16.3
